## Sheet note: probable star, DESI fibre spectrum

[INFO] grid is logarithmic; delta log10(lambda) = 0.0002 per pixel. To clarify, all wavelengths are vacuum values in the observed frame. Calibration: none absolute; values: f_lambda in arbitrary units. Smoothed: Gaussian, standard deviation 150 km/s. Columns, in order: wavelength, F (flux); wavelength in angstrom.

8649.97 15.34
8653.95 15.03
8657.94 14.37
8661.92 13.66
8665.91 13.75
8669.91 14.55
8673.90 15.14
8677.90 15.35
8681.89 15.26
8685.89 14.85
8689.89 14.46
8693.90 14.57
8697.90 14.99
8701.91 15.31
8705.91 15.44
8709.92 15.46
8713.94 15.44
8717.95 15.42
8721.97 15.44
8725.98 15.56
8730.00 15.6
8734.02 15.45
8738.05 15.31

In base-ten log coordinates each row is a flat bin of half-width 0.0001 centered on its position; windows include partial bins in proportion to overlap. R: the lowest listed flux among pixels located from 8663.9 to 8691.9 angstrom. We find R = 13.75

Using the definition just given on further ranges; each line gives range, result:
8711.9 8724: 15.42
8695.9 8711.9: 14.99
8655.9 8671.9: 13.66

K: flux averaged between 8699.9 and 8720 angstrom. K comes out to 15.4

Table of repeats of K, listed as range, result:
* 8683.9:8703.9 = 14.8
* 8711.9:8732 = 15.5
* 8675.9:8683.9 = 15.3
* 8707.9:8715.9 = 15.4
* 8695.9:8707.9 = 15.3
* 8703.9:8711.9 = 15.5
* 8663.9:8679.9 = 14.7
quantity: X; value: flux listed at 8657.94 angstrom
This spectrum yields 14.37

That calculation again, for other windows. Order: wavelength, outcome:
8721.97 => 15.44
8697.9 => 14.99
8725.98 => 15.56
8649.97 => 15.34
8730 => 15.6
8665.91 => 13.75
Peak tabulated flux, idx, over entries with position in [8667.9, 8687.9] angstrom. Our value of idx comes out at 15.35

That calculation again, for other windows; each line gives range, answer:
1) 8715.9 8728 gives 15.56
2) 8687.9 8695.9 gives 14.57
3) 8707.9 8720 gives 15.46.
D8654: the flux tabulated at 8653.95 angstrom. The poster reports 15.03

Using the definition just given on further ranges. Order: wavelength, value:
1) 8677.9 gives 15.35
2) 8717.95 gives 15.42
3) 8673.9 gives 15.14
